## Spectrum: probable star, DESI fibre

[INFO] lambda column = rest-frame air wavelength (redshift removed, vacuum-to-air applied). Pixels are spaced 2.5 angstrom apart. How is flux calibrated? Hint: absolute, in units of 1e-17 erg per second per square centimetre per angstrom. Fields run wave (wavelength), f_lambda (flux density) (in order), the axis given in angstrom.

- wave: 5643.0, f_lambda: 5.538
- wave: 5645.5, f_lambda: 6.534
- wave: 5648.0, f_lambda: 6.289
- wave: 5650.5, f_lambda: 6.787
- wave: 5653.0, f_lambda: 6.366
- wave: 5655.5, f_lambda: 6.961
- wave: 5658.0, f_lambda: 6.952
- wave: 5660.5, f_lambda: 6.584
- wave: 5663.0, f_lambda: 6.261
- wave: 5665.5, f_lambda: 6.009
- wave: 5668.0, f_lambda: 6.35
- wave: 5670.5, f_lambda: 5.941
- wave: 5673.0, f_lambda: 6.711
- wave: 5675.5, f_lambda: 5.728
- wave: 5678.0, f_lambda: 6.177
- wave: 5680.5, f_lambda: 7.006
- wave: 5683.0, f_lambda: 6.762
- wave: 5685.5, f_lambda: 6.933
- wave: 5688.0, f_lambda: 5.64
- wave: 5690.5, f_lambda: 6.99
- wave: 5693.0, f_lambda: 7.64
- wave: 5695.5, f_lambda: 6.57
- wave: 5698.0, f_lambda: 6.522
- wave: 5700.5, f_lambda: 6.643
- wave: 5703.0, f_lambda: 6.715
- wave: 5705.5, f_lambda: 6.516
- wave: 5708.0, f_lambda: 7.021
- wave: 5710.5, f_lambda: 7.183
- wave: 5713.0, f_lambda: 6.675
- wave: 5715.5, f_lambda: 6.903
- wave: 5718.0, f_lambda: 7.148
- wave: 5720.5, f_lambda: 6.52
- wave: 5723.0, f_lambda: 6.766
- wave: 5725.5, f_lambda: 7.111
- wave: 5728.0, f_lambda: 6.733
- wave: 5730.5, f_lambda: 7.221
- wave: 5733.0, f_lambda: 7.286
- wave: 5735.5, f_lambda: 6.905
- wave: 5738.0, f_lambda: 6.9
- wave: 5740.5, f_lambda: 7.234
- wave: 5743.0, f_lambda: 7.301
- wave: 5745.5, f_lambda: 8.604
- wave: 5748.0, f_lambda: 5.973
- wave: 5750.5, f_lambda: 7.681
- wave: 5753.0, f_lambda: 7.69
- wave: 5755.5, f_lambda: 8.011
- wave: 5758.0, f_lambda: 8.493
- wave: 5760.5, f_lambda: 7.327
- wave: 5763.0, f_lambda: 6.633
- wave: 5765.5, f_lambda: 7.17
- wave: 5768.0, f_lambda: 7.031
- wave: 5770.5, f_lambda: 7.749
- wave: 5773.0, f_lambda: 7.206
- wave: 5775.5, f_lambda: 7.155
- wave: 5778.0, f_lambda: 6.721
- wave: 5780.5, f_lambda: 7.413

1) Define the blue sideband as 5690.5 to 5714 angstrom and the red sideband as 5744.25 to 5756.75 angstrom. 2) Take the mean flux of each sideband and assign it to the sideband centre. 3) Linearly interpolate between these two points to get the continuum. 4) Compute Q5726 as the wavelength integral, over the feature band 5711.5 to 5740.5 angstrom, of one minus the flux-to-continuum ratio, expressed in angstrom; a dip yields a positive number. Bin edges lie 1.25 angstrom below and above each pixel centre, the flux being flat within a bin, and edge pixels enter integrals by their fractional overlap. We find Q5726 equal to 1.1 angstrom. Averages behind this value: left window 6.84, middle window 6.94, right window 7.59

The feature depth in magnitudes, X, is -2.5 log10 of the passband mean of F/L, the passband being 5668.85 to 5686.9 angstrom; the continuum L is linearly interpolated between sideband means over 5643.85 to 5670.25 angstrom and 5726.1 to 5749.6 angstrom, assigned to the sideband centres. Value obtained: 0.031 mag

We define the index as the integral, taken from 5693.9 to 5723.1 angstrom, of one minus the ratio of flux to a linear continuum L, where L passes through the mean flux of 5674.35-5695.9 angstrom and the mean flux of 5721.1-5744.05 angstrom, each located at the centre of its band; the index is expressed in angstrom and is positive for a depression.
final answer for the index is 0.2 angstrom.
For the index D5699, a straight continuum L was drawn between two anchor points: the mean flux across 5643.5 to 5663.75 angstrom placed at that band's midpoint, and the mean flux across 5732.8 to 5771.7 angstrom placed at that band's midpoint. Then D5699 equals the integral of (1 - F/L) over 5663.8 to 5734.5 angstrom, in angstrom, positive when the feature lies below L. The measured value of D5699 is 2.5 angstrom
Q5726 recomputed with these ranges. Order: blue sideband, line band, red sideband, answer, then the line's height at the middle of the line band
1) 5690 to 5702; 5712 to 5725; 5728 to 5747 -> 0.5 angstrom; 7.09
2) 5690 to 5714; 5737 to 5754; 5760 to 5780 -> -0.8 angstrom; 7.03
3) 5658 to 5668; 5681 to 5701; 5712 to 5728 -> -0.4 angstrom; 6.61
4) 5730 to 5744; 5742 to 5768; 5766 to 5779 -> -1.1 angstrom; 7.16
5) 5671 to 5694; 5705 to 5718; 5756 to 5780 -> -0.1 angstrom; 6.83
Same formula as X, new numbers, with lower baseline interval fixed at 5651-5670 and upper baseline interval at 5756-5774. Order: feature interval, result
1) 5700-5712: 0.01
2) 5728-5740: 0.01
